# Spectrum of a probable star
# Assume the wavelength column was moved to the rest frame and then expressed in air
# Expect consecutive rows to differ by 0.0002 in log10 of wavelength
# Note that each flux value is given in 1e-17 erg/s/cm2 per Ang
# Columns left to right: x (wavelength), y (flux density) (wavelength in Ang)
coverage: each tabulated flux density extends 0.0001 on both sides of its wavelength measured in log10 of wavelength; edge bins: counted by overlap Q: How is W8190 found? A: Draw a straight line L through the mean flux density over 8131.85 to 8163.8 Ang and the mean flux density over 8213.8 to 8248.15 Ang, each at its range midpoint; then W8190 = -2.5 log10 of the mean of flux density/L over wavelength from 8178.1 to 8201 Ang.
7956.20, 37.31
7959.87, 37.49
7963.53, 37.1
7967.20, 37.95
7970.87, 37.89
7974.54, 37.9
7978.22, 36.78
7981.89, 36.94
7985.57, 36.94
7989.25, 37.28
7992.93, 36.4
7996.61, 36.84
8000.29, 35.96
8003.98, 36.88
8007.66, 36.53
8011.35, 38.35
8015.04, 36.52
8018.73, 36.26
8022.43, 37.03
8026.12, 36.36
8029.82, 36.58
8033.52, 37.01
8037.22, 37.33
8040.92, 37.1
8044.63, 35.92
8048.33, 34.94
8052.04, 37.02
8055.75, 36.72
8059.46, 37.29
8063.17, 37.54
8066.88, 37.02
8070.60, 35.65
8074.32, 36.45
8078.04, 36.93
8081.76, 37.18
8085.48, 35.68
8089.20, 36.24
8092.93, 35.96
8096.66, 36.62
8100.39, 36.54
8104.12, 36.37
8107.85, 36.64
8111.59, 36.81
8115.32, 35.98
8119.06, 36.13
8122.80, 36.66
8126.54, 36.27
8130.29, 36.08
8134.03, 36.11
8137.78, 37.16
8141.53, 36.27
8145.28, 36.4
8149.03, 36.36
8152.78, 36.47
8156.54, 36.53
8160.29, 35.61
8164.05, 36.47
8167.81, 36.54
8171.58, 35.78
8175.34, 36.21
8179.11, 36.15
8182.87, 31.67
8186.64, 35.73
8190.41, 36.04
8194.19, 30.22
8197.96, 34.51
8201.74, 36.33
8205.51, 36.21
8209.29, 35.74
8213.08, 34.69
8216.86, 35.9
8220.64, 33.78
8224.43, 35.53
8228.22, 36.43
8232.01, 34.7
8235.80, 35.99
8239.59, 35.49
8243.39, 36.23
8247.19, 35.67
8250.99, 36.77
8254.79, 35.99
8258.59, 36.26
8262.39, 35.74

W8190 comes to 0.06 mag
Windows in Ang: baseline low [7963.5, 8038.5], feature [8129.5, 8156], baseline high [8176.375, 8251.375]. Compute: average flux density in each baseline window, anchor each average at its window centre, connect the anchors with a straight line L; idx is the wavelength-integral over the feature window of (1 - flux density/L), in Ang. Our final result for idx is -0.5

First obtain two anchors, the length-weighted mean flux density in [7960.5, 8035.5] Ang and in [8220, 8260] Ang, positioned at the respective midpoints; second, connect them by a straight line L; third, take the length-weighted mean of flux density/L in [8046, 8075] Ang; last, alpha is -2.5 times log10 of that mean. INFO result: 0.003 mag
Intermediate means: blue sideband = 37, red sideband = 35.8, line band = 36.6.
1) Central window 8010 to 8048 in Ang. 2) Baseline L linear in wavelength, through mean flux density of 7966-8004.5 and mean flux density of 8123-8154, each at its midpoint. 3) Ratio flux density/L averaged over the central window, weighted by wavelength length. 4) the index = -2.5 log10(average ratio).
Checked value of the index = 0.00 mag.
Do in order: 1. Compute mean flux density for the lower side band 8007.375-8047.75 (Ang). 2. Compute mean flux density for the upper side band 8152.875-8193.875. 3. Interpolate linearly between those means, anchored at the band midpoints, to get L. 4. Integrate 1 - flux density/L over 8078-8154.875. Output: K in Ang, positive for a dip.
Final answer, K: -0.9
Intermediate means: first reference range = 36.8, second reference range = 35.5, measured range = 36.4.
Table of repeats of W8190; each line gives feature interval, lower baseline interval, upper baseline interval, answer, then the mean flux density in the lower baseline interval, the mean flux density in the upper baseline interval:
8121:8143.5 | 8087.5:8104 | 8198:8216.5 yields -0.009 mag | 36.3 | 35.6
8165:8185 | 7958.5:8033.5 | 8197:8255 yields 0.018 mag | 37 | 35.6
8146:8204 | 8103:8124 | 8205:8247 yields 0.016 mag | 36.4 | 35.5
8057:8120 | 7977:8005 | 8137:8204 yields -0.013 mag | 36.7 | 35.6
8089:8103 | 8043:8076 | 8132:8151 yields 0.005 mag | 36.5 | 36.5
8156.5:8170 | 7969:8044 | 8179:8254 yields -0.019 mag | 36.9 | 35.2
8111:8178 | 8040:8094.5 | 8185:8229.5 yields -0.018 mag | 36.5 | 35.1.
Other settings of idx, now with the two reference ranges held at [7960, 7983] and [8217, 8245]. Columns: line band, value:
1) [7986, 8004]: 0.3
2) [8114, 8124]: 0.0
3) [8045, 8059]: 0.2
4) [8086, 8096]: 0.1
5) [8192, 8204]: 0.6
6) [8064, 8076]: 0.1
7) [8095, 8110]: 0.0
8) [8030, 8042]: 0.0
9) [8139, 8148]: -0.1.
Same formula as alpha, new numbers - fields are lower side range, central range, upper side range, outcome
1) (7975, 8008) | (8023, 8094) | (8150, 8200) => -0.01 mag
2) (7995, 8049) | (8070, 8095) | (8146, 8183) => 0.00 mag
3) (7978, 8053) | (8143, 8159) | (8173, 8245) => -0.02 mag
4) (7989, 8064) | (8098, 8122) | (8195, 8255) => -0.01 mag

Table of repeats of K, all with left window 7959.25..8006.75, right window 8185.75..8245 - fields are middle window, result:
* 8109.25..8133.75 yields -0.2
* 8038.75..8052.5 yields 0.1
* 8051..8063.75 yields -0.2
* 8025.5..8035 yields 0.0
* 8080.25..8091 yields 0.0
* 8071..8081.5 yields -0.1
